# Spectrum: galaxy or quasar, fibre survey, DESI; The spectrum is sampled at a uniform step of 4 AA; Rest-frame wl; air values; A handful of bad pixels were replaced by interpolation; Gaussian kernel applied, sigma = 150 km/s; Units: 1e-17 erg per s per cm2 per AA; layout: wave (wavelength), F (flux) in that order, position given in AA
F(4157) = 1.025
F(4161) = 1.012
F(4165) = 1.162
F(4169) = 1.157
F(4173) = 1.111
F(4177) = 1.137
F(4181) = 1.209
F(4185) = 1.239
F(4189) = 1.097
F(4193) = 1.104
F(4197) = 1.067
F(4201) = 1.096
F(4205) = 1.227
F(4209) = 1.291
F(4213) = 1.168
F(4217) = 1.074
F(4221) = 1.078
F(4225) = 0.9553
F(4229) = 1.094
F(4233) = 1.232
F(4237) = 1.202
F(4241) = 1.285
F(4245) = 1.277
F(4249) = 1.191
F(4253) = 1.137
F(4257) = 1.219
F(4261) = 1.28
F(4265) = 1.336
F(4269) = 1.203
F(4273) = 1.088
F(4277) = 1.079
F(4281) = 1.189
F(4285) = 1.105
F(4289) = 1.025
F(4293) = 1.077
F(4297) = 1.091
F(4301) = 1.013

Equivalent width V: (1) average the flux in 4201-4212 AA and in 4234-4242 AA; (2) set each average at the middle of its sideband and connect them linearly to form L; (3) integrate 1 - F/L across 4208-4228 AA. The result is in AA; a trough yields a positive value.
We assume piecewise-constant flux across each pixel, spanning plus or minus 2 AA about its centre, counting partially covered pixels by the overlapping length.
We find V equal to 2.01 AA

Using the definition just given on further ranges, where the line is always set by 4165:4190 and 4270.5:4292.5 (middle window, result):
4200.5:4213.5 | -0.8 AA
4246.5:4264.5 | -1.7 AA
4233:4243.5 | -1.1 AA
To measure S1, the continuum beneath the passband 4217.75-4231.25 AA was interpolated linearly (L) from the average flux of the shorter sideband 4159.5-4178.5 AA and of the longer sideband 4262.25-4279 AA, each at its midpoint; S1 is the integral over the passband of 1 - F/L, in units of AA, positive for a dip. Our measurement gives 1.21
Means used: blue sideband 1.12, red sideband 1.18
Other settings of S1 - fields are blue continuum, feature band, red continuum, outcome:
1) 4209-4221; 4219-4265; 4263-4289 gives -1.4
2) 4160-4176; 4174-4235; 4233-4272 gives 1.5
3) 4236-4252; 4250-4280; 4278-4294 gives -0.6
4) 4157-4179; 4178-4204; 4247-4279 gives -0.3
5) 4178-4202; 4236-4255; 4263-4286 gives -1.0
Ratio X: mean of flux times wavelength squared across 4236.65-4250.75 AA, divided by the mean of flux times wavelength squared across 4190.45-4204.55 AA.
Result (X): 1.15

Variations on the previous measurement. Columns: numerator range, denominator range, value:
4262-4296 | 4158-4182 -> 1.07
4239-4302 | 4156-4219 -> 1.06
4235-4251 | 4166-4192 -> 1.10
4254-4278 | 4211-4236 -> 1.11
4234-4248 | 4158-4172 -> 1.17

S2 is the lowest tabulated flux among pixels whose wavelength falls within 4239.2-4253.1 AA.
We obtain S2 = 1.137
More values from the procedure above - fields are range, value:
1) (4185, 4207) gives 1.067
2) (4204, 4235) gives 0.9553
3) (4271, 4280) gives 1.079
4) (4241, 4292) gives 1.025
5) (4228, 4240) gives 1.094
